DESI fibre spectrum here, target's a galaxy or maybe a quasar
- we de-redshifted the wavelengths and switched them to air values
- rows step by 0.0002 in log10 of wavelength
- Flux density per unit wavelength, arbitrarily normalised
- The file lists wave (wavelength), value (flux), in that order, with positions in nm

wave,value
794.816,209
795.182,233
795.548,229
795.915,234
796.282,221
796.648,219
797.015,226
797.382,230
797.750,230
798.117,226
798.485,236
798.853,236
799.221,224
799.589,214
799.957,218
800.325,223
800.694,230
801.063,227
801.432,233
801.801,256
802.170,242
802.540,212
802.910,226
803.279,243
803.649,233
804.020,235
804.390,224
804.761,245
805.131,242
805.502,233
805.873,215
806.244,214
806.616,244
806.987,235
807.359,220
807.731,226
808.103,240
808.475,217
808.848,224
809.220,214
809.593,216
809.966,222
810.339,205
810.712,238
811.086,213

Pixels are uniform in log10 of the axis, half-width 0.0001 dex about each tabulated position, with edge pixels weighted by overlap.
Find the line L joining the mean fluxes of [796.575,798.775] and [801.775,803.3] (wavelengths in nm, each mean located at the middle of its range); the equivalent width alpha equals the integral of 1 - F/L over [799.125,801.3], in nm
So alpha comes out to 0.08 nm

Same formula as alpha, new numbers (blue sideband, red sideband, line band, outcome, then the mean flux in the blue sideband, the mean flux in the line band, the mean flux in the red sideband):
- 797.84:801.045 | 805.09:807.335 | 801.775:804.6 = -0.06 nm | 226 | 233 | 229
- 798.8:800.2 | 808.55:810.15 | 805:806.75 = -0.07 nm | 222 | 229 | 219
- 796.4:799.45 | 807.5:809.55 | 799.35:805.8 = -0.15 nm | 228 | 231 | 224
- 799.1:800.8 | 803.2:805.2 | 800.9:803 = -0.04 nm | 221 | 233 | 236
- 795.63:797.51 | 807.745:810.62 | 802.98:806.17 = -0.14 nm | 226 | 233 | 221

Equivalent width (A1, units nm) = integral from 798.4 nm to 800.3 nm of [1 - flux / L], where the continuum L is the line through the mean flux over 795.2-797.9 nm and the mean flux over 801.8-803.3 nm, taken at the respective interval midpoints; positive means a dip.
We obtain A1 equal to 0.04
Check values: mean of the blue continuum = 227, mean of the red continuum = 233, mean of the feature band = 225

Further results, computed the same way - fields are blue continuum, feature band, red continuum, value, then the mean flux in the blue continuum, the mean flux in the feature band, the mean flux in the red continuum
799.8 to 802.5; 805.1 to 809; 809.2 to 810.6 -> -0.121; 232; 228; 216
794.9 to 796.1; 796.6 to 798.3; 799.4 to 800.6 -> -0.011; 230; 227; 219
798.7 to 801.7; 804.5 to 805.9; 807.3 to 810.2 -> -0.071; 226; 235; 222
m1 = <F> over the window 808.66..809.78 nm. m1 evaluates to 218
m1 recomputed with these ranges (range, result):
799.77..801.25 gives 225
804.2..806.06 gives 232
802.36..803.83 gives 229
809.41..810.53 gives 214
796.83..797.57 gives 228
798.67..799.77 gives 225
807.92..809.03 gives 227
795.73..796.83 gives 225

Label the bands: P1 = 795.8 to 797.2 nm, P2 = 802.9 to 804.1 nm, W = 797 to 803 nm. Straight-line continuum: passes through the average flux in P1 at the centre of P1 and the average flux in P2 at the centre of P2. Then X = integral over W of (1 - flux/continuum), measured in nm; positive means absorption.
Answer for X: 0.03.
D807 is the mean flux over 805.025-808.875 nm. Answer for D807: 228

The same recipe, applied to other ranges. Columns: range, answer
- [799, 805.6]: 231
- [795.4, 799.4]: 228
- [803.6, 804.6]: 230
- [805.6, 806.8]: 225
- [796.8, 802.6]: 229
